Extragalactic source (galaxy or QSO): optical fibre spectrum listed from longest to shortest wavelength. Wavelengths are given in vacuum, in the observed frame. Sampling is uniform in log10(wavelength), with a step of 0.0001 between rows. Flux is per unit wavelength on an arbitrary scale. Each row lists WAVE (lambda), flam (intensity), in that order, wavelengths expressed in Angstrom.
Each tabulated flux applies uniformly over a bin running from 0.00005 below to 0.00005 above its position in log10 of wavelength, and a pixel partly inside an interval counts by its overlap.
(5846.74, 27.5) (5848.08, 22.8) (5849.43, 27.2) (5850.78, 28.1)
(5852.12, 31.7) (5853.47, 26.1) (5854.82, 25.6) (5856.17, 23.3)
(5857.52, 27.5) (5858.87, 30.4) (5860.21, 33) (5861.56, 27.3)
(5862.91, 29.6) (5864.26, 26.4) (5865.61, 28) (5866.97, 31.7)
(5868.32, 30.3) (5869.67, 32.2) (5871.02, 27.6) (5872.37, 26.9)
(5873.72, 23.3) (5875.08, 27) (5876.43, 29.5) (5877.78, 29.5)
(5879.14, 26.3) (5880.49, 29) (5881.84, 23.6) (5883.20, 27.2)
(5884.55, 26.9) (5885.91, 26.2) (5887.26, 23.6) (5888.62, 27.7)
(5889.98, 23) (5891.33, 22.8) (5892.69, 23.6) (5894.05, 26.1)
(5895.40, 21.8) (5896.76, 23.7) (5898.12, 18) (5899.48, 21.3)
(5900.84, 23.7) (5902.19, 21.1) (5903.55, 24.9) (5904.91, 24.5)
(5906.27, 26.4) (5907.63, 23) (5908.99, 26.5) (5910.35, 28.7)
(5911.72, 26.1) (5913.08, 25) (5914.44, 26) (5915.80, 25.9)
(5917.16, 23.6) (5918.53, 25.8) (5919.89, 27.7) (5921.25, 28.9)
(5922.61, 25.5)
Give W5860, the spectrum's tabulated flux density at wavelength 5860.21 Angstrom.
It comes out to 33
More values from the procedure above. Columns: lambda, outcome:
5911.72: 26.1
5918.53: 25.8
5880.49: 29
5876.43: 29.5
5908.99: 26.5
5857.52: 27.5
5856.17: 23.3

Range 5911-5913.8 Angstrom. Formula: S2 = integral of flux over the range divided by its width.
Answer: 25.5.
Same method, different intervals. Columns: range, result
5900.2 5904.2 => 23.3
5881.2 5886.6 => 26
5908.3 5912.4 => 27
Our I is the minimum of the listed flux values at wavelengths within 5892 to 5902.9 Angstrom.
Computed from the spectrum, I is 18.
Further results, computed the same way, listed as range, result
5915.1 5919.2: 23.6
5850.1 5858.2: 23.3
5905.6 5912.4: 23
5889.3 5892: 22.8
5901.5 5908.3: 21.1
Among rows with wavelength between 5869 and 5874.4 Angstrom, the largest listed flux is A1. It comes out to 32.2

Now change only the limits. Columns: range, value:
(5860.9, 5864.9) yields 29.6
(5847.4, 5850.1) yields 27.2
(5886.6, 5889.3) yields 27.7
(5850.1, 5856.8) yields 31.7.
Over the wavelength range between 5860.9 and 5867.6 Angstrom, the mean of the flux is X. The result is 28.5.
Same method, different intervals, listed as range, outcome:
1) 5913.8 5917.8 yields 25.2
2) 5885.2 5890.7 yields 25.1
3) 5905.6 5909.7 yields 25.3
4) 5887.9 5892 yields 24.5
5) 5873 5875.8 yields 25.2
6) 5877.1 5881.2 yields 28.3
